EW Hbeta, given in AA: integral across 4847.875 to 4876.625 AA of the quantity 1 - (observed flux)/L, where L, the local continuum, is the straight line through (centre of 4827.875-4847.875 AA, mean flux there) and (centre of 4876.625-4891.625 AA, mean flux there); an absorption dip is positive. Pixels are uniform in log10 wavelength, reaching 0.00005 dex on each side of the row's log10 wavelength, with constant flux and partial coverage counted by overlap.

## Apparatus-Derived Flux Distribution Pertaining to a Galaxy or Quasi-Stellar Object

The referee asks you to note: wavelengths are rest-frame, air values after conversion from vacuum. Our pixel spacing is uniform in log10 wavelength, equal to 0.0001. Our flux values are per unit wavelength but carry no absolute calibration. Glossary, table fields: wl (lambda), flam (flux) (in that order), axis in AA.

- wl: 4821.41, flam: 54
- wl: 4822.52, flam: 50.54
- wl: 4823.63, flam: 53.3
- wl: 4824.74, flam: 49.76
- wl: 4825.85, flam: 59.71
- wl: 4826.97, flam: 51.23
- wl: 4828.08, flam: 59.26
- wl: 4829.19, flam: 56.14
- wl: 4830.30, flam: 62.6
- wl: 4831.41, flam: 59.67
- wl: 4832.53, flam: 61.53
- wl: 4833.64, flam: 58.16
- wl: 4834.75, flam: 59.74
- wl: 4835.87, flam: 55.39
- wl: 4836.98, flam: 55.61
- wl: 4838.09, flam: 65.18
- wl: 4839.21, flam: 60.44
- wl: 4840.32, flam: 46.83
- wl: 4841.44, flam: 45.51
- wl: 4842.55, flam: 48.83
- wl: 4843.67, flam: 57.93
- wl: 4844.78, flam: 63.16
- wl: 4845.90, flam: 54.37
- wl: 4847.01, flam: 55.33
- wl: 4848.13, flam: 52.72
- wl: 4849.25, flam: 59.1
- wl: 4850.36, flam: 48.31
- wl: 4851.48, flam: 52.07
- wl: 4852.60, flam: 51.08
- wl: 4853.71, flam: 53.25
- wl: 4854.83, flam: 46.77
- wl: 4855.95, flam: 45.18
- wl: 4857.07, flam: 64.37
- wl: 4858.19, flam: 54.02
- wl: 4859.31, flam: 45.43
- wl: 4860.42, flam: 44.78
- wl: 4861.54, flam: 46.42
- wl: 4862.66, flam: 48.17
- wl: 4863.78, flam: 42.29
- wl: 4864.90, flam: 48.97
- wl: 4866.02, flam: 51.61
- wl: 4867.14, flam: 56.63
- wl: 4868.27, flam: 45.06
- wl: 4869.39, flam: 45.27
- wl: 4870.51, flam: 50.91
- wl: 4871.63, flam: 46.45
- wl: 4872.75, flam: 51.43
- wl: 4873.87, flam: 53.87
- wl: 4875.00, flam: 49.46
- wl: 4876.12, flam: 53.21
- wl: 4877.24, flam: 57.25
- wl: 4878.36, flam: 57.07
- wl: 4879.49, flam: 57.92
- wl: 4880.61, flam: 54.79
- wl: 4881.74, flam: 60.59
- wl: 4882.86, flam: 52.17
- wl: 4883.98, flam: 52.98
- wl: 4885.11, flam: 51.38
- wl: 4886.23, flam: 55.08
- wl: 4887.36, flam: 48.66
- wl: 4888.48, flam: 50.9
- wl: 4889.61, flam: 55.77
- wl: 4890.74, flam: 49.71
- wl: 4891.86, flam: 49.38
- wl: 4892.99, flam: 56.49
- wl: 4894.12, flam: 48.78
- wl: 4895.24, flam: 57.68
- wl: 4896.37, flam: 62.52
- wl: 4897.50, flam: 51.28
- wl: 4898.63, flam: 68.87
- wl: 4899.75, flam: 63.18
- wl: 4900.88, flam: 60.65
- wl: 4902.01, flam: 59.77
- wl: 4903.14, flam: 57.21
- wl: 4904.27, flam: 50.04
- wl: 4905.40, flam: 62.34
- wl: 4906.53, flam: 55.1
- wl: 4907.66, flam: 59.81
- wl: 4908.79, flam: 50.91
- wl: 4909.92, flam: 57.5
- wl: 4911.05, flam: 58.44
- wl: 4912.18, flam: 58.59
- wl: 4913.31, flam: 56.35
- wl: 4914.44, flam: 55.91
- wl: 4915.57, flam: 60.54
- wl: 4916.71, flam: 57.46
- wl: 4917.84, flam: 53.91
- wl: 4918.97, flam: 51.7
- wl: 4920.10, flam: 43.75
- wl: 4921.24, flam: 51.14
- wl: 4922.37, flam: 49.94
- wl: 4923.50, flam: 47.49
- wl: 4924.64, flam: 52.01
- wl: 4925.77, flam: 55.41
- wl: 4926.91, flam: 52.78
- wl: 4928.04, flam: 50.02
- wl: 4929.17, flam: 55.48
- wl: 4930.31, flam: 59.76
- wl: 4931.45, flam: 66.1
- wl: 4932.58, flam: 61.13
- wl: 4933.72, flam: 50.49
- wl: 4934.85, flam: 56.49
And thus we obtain 2.7 AA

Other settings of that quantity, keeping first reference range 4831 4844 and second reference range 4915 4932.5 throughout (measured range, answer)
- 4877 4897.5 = 0.2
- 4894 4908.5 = -1.0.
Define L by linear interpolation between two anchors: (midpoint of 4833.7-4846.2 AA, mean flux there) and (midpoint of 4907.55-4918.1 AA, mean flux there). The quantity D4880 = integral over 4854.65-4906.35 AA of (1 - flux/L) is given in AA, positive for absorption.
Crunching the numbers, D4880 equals 3.0 AA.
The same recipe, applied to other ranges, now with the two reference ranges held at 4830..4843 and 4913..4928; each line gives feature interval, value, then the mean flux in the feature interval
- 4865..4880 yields 0.83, 51.9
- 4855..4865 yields 1.22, 48.8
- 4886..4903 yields -0.64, 56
